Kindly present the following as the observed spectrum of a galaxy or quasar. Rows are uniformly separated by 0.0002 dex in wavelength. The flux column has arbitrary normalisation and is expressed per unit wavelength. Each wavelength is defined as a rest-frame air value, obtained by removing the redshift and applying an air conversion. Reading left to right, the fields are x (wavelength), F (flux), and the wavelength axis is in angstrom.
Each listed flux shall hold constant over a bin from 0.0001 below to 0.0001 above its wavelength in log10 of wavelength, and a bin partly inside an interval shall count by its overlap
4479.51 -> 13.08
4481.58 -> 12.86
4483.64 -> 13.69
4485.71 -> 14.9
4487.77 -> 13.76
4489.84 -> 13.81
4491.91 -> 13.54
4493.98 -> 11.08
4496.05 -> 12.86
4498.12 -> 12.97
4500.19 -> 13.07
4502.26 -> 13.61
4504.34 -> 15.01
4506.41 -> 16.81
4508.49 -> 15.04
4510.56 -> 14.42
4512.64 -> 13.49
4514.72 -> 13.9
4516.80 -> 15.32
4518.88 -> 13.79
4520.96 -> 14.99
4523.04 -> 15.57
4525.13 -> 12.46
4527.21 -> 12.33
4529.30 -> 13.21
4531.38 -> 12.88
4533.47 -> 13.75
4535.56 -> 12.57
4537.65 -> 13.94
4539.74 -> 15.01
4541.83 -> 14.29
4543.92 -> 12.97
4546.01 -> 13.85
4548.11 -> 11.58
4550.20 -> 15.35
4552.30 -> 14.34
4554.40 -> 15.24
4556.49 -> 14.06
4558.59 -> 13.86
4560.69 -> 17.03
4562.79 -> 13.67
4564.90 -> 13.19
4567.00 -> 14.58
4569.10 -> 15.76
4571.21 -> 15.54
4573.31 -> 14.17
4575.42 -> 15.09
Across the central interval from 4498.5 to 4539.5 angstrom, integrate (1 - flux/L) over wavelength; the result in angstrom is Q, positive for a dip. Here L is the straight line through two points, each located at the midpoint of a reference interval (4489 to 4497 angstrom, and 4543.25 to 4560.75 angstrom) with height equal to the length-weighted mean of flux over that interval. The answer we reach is -2.0 angstrom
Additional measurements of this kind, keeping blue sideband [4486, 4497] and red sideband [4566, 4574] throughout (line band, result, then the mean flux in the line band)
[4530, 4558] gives 1.2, 13.8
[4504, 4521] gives -1.3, 14.7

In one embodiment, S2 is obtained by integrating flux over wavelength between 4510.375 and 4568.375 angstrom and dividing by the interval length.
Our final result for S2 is 14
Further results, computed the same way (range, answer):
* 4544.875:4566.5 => 14.2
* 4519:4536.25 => 13.5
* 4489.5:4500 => 12.8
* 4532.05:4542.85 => 13.9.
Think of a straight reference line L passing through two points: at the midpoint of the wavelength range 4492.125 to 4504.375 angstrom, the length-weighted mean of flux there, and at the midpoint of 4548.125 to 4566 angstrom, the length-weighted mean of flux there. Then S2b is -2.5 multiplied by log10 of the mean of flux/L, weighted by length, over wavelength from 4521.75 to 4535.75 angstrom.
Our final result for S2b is 0.03 mag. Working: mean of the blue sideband 13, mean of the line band 13.3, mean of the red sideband 14.4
